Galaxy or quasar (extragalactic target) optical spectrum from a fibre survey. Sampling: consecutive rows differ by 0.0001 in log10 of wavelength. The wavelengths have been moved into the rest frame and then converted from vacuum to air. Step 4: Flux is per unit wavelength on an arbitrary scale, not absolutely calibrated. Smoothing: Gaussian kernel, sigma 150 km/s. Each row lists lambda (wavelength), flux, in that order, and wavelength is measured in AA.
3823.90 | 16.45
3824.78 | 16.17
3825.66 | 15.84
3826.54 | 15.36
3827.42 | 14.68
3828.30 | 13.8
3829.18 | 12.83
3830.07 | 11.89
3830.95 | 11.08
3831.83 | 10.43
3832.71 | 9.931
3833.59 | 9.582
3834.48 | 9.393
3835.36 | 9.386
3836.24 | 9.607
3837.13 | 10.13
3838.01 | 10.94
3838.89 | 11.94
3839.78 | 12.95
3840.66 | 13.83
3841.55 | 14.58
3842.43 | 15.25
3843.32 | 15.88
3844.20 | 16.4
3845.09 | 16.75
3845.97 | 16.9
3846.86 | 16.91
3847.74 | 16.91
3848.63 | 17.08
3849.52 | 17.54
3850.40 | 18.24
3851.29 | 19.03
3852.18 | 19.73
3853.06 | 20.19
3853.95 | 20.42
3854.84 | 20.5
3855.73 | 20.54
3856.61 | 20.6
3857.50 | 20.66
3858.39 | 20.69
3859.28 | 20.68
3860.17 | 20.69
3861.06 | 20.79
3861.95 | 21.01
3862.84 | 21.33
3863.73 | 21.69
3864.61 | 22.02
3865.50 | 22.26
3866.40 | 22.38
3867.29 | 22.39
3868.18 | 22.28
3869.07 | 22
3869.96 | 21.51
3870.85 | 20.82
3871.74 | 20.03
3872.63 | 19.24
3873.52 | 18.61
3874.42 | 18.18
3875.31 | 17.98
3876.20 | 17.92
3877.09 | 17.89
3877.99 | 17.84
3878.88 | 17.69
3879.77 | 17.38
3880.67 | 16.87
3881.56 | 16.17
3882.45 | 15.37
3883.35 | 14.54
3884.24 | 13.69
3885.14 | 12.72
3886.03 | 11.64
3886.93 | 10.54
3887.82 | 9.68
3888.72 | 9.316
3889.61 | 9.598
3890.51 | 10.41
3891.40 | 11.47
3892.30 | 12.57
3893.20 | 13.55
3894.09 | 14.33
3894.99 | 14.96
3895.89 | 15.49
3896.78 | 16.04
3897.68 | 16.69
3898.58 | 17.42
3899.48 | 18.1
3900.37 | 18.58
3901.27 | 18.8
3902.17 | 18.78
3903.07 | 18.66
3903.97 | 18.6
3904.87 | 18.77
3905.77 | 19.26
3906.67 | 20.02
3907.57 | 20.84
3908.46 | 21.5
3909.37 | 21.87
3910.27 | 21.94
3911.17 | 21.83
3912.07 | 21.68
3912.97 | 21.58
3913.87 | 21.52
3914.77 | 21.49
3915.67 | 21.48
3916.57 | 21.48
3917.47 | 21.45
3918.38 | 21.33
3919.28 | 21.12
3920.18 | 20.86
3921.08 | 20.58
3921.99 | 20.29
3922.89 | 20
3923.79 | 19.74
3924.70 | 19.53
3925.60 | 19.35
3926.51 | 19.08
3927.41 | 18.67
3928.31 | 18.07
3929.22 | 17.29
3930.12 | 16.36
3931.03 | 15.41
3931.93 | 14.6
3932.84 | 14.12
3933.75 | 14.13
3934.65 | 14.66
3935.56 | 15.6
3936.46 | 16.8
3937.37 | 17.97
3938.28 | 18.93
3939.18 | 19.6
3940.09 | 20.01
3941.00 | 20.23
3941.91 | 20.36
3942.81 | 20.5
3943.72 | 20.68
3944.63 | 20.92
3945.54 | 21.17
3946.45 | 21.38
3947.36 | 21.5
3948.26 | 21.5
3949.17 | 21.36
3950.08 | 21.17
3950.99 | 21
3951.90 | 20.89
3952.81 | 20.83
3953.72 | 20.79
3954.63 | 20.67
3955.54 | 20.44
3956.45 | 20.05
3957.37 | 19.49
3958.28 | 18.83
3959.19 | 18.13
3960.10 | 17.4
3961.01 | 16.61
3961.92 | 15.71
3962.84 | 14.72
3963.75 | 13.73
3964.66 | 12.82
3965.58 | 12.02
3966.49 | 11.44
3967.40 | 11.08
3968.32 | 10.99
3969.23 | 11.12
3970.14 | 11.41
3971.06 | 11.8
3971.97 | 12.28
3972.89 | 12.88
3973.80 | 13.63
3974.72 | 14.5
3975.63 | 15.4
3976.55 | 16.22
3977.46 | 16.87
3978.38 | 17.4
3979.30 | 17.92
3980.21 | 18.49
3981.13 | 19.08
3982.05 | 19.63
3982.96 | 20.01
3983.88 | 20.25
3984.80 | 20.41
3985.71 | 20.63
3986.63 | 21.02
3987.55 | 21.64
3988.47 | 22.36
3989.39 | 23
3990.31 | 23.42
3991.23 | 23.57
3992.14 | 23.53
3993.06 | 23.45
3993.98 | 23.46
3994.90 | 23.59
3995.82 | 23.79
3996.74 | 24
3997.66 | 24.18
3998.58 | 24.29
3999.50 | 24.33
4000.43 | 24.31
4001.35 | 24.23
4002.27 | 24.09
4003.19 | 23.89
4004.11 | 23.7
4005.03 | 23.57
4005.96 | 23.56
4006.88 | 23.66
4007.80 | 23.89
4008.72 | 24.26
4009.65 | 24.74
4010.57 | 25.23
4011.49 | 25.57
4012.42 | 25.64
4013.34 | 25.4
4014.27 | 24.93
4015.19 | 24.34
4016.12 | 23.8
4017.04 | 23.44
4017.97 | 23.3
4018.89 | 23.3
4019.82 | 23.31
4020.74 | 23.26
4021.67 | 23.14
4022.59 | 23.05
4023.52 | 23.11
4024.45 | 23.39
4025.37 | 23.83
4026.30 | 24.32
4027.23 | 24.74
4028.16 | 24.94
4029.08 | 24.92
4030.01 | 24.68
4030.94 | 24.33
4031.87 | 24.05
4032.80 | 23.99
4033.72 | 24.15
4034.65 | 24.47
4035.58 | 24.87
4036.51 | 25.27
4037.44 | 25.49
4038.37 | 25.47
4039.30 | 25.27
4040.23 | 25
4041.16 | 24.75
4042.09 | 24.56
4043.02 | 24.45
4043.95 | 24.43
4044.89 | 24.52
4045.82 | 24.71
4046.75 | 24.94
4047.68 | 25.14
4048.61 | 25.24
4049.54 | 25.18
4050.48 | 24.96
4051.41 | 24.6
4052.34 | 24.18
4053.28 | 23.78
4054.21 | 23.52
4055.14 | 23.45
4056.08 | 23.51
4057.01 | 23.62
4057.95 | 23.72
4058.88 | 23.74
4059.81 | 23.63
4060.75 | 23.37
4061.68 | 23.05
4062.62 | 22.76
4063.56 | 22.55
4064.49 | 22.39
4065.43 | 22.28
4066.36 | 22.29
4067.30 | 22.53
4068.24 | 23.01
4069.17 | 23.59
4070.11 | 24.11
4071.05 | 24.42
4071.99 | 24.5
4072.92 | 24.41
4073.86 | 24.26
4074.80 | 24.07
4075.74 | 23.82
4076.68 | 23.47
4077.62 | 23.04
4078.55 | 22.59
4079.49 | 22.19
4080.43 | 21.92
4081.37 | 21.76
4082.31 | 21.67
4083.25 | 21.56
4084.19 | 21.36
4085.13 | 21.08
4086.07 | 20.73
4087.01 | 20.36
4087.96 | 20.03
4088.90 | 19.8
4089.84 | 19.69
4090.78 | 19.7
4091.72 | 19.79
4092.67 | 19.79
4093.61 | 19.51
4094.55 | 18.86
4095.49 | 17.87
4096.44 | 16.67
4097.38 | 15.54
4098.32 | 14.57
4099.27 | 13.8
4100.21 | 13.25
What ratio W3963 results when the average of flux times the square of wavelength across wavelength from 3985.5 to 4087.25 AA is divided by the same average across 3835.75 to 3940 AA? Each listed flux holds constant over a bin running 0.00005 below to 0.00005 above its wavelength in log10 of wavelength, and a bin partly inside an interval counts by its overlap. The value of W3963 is 1.4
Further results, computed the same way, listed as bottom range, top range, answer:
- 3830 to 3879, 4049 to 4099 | 1.41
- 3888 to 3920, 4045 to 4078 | 1.43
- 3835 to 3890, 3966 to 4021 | 1.29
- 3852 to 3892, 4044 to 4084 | 1.44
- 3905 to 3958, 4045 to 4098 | 1.21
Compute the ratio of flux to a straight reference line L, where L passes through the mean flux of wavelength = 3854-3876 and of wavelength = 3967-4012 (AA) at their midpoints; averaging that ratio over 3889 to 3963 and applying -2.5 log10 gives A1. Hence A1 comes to 0.104 mag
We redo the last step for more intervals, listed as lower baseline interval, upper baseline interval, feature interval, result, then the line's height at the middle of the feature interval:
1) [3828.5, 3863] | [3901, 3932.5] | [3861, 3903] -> 0.05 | 17.9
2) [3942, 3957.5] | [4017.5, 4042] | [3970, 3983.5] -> 0.35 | 22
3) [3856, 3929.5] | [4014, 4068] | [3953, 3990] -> 0.26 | 21.4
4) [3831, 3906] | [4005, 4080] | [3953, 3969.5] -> 0.27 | 20.6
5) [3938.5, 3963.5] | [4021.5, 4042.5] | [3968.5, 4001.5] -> 0.12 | 21.7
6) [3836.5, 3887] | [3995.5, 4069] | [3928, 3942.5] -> 0.20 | 20.6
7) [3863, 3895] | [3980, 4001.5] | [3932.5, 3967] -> 0.11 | 20.3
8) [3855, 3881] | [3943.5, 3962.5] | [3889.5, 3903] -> 0.29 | 20.1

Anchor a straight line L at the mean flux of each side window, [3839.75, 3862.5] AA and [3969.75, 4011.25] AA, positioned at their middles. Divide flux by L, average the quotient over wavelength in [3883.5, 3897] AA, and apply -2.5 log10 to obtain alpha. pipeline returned 0.469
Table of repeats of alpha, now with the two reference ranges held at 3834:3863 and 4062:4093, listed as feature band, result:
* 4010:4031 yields -0.16 mag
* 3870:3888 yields 0.07 mag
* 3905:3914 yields -0.16 mag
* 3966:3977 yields 0.48 mag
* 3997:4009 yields -0.17 mag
